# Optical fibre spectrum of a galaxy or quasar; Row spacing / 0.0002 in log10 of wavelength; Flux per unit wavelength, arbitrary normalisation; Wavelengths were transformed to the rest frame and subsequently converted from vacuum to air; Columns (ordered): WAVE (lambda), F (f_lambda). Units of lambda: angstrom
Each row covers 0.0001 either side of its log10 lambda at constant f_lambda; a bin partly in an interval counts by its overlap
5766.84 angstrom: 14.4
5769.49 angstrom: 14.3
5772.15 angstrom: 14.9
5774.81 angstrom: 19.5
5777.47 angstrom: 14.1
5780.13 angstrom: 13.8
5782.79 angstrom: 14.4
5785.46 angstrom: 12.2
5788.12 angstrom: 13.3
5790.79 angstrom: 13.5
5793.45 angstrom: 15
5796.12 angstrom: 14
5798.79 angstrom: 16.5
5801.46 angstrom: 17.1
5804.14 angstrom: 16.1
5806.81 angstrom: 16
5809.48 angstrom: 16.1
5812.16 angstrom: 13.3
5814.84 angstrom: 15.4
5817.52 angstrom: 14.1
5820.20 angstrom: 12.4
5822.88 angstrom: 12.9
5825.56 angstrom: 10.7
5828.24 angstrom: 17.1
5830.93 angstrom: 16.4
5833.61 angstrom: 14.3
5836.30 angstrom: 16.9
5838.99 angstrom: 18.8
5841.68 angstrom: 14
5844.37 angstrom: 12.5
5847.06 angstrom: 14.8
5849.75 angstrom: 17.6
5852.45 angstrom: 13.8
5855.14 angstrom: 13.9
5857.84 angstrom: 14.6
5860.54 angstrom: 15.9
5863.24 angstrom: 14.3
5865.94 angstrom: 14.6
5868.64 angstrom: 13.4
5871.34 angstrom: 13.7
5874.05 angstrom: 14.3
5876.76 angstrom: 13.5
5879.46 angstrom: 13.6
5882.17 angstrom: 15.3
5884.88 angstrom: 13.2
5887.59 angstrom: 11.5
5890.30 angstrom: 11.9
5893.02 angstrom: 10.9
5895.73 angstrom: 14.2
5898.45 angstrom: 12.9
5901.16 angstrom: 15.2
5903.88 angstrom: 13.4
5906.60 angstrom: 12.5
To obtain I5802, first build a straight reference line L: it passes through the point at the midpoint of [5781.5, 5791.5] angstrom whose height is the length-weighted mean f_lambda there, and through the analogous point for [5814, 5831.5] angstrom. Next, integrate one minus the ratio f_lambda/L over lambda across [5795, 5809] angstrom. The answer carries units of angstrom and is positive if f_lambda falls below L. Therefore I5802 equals -2.4 angstrom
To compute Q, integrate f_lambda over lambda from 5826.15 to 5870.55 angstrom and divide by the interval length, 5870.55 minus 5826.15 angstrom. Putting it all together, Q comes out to 15.1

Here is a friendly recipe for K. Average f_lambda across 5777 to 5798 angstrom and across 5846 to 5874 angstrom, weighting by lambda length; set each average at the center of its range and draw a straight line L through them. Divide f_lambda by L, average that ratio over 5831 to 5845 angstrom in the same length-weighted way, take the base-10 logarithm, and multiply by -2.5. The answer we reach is -0.08 mag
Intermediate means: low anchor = 13.8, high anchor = 14.6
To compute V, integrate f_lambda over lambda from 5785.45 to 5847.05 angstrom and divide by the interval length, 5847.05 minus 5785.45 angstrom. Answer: 14.8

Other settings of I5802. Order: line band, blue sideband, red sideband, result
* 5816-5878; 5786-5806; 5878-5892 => -3.0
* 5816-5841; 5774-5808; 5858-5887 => -0.4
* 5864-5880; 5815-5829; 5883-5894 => -1.9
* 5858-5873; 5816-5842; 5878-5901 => -0.7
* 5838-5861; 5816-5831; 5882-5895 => -3.2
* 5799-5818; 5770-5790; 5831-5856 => -0.9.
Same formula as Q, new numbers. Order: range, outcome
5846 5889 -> 14.2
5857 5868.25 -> 14.7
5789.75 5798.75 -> 14.5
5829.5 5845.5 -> 15.5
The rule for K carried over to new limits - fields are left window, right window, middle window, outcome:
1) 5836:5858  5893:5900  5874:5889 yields 0.02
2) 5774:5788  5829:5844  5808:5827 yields 0.13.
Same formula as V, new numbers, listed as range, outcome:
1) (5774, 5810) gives 15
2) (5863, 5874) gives 14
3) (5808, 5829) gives 13.9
